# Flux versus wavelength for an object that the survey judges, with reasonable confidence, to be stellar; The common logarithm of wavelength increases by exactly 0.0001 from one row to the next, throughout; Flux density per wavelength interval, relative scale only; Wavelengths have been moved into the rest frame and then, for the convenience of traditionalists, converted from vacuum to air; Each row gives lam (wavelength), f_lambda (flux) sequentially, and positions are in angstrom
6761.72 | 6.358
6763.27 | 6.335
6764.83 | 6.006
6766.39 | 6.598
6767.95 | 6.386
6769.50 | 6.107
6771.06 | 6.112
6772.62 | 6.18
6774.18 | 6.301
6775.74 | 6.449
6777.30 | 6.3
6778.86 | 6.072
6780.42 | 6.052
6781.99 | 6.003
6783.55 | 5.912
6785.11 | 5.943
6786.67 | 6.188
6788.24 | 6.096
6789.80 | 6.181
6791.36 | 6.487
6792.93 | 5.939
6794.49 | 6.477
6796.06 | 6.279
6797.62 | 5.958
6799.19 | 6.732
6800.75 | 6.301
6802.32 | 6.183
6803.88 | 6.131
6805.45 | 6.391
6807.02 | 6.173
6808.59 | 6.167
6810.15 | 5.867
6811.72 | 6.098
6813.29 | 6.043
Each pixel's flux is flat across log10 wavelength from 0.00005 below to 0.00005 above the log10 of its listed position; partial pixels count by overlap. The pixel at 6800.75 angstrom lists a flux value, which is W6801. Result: 6.301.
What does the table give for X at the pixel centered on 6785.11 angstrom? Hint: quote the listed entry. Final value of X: 5.943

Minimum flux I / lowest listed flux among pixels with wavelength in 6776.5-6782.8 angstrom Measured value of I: 6.003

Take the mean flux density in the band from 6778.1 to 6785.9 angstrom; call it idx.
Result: 6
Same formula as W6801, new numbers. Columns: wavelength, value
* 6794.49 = 6.477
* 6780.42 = 6.052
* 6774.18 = 6.301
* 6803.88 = 6.131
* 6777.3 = 6.3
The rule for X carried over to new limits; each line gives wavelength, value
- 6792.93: 5.939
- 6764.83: 6.006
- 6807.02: 6.173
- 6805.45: 6.391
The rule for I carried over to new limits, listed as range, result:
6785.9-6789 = 6.096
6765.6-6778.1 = 6.107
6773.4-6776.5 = 6.301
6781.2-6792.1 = 5.912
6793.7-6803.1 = 5.958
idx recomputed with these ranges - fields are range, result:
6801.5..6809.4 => 6.21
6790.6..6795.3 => 6.29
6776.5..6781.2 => 6.15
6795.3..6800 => 6.33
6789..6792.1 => 6.34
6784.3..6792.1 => 6.18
